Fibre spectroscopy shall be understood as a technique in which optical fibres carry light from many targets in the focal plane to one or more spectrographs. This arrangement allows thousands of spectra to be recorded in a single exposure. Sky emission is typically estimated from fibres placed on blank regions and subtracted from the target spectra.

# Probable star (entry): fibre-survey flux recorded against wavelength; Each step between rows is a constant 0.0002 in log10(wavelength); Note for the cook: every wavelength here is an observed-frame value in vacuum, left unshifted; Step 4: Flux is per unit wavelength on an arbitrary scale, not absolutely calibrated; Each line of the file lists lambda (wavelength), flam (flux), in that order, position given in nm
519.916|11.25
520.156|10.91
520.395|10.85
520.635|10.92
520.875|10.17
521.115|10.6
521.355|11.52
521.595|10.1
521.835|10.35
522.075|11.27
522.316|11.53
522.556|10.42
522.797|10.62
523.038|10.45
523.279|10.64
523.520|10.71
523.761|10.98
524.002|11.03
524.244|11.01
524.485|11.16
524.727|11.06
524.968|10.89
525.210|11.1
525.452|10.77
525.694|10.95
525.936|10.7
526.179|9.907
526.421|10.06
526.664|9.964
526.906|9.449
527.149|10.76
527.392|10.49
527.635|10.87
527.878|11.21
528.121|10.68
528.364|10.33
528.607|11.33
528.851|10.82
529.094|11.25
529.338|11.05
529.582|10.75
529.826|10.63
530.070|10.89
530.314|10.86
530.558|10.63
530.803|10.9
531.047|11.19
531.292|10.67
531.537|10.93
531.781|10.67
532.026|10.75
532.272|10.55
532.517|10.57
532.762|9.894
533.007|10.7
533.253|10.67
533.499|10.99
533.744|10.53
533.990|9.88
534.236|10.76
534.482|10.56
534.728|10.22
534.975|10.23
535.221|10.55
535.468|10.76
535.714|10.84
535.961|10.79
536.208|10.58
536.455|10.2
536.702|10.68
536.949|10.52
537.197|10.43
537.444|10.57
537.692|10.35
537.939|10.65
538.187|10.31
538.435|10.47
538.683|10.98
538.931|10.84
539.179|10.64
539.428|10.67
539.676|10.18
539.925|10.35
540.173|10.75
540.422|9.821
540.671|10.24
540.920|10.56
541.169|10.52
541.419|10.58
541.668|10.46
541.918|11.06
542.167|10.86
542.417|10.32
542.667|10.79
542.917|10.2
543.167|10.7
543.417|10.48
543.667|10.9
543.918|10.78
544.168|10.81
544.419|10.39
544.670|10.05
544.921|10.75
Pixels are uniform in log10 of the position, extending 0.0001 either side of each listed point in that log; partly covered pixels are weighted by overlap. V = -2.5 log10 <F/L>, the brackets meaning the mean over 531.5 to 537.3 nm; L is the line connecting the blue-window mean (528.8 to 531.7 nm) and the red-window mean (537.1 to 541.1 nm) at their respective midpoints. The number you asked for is 0.02 mag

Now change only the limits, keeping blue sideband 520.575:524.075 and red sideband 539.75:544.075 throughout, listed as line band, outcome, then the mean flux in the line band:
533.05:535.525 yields 0.012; 10.5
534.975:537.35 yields 0.003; 10.6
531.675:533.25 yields 0.012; 10.5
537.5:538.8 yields 0.004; 10.6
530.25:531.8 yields -0.019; 10.8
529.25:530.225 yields -0.015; 10.8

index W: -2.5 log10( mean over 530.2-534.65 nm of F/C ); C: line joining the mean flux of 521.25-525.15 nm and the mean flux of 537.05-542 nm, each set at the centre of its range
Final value 0.00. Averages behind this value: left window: 10.9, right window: 10.5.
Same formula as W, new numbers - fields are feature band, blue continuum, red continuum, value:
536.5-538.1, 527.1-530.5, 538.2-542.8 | 0.01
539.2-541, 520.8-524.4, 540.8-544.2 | 0.03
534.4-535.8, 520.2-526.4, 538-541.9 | 0.01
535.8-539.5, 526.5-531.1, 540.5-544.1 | 0.01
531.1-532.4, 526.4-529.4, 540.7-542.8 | -0.01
